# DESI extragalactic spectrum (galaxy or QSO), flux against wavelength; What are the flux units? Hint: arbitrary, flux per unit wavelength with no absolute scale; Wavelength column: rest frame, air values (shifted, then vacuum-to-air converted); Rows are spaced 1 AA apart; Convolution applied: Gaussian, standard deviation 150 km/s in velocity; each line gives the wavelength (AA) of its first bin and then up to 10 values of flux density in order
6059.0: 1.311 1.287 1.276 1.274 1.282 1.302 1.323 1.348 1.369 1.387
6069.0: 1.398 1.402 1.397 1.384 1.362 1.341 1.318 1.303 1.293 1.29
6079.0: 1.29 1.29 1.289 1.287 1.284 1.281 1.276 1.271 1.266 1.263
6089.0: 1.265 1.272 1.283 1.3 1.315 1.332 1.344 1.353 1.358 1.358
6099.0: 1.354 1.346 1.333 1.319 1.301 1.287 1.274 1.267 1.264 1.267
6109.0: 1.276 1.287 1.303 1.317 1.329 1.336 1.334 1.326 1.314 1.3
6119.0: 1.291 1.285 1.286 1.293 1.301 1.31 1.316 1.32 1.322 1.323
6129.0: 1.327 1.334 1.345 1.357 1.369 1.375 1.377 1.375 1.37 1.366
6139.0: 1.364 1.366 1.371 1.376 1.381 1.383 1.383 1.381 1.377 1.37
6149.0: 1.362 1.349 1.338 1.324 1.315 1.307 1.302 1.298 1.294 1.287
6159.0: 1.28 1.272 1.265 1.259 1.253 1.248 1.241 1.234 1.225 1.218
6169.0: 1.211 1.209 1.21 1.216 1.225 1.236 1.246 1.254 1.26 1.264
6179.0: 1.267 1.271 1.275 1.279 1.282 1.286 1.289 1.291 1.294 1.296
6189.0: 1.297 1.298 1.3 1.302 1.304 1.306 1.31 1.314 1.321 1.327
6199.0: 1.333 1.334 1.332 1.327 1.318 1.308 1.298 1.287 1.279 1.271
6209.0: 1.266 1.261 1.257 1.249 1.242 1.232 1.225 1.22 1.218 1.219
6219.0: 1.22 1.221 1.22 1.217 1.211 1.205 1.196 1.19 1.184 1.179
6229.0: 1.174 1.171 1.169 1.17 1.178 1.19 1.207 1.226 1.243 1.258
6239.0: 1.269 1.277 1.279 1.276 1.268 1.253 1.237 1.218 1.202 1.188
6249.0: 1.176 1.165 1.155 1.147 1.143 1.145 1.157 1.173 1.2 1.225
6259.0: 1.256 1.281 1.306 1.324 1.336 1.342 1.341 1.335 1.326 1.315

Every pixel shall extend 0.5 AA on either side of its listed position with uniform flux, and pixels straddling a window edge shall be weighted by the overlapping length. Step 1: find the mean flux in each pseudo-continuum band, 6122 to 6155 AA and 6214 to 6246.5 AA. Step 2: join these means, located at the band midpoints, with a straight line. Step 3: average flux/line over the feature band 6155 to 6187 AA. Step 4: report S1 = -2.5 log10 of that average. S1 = 0.04 mag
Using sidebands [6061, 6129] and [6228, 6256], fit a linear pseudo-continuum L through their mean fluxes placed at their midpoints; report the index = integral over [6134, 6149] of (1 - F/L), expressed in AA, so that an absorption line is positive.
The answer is -1.1 AA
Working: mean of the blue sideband 1.31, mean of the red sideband 1.2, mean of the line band 1.37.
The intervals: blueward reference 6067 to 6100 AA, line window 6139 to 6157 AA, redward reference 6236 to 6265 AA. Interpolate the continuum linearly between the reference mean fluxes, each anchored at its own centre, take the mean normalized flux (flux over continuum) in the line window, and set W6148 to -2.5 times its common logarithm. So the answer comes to -0.05 mag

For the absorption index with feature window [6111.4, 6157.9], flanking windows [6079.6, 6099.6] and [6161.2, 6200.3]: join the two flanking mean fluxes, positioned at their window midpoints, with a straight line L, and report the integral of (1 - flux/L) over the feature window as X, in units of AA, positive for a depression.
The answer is -1.8 AA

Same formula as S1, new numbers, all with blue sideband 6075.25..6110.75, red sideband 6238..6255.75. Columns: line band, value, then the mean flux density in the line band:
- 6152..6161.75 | -0.03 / 1.29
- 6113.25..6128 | -0.02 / 1.31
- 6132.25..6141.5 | -0.08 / 1.37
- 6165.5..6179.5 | 0.02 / 1.23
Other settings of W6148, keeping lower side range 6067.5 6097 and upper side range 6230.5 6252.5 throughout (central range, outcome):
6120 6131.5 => -0.02 mag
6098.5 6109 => 0.00 mag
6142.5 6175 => -0.02 mag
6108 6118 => -0.01 mag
